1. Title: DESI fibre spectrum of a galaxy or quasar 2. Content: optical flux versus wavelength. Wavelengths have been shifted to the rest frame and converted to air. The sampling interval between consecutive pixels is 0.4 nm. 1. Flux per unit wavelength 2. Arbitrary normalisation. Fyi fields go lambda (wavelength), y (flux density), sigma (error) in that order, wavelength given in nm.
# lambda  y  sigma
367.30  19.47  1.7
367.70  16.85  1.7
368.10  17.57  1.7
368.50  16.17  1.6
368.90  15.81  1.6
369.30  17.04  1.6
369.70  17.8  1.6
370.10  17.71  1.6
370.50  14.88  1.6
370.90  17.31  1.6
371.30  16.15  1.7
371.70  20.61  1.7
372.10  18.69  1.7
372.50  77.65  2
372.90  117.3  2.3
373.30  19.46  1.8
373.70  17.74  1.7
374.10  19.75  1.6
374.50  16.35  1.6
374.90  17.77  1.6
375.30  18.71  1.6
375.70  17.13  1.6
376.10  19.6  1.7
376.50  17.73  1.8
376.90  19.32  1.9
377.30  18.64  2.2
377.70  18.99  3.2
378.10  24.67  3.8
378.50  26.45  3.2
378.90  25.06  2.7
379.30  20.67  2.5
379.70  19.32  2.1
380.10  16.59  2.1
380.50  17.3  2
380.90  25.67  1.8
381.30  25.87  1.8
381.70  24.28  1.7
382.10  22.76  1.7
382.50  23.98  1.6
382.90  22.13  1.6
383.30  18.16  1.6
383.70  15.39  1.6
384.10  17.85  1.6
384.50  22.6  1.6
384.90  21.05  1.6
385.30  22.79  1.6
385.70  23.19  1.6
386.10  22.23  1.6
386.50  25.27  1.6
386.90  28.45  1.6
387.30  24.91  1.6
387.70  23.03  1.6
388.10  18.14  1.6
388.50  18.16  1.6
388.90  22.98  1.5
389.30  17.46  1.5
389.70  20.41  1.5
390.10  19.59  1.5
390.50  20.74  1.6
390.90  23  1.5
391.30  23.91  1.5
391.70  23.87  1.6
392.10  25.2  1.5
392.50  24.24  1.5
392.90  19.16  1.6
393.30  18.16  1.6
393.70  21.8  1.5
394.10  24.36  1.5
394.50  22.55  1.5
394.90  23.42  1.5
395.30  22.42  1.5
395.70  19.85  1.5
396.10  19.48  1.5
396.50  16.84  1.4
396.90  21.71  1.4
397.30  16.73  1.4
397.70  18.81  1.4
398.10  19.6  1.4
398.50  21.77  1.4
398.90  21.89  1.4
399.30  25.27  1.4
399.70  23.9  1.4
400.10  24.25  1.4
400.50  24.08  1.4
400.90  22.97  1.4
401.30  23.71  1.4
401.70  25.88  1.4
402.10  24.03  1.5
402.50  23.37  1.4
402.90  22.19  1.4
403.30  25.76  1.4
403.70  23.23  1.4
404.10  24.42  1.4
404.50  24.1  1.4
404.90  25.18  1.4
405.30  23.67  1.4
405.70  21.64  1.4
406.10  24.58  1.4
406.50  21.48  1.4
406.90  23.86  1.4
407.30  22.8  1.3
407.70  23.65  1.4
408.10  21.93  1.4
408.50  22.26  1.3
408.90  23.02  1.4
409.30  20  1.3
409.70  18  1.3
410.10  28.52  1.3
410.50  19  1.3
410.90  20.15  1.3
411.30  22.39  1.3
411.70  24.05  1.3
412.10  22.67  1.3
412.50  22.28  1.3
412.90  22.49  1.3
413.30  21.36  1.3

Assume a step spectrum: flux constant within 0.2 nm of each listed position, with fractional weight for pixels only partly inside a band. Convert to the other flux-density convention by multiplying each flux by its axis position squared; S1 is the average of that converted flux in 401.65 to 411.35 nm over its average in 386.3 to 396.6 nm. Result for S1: 1.1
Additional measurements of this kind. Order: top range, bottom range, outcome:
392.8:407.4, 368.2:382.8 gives 1.07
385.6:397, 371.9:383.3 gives 0.91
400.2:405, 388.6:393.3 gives 1.18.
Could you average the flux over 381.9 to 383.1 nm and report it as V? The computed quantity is 23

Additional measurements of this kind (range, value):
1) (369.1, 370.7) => 16.9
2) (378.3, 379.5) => 24.1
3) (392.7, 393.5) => 18.7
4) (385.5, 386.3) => 22.7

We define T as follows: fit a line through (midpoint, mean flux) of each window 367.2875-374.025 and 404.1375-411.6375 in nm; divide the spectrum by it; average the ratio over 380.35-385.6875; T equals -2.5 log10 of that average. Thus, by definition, 0.18 mag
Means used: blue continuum 27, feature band 21.6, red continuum 22.6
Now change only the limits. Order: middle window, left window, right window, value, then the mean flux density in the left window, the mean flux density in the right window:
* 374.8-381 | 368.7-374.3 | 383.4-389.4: 0.27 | 29.1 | 21.6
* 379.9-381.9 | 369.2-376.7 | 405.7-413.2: 0.16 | 26.4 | 22.4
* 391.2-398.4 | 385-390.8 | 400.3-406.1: 0.08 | 22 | 23.9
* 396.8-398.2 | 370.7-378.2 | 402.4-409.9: 0.25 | 27.1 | 22.9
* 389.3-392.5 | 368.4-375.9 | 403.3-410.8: 0.10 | 26.1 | 22.9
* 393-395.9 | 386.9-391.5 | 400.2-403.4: 0.04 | 21.4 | 24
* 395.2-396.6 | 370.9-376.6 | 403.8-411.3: 0.26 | 29.4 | 22.7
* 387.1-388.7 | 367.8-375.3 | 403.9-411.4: 0.17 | 26.1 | 22.7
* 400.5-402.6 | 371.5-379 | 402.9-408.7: 0.00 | 28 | 23.4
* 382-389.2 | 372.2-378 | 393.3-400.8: 0.18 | 29.4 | 21.5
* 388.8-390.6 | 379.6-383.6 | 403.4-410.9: 0.10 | 21.5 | 22.8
